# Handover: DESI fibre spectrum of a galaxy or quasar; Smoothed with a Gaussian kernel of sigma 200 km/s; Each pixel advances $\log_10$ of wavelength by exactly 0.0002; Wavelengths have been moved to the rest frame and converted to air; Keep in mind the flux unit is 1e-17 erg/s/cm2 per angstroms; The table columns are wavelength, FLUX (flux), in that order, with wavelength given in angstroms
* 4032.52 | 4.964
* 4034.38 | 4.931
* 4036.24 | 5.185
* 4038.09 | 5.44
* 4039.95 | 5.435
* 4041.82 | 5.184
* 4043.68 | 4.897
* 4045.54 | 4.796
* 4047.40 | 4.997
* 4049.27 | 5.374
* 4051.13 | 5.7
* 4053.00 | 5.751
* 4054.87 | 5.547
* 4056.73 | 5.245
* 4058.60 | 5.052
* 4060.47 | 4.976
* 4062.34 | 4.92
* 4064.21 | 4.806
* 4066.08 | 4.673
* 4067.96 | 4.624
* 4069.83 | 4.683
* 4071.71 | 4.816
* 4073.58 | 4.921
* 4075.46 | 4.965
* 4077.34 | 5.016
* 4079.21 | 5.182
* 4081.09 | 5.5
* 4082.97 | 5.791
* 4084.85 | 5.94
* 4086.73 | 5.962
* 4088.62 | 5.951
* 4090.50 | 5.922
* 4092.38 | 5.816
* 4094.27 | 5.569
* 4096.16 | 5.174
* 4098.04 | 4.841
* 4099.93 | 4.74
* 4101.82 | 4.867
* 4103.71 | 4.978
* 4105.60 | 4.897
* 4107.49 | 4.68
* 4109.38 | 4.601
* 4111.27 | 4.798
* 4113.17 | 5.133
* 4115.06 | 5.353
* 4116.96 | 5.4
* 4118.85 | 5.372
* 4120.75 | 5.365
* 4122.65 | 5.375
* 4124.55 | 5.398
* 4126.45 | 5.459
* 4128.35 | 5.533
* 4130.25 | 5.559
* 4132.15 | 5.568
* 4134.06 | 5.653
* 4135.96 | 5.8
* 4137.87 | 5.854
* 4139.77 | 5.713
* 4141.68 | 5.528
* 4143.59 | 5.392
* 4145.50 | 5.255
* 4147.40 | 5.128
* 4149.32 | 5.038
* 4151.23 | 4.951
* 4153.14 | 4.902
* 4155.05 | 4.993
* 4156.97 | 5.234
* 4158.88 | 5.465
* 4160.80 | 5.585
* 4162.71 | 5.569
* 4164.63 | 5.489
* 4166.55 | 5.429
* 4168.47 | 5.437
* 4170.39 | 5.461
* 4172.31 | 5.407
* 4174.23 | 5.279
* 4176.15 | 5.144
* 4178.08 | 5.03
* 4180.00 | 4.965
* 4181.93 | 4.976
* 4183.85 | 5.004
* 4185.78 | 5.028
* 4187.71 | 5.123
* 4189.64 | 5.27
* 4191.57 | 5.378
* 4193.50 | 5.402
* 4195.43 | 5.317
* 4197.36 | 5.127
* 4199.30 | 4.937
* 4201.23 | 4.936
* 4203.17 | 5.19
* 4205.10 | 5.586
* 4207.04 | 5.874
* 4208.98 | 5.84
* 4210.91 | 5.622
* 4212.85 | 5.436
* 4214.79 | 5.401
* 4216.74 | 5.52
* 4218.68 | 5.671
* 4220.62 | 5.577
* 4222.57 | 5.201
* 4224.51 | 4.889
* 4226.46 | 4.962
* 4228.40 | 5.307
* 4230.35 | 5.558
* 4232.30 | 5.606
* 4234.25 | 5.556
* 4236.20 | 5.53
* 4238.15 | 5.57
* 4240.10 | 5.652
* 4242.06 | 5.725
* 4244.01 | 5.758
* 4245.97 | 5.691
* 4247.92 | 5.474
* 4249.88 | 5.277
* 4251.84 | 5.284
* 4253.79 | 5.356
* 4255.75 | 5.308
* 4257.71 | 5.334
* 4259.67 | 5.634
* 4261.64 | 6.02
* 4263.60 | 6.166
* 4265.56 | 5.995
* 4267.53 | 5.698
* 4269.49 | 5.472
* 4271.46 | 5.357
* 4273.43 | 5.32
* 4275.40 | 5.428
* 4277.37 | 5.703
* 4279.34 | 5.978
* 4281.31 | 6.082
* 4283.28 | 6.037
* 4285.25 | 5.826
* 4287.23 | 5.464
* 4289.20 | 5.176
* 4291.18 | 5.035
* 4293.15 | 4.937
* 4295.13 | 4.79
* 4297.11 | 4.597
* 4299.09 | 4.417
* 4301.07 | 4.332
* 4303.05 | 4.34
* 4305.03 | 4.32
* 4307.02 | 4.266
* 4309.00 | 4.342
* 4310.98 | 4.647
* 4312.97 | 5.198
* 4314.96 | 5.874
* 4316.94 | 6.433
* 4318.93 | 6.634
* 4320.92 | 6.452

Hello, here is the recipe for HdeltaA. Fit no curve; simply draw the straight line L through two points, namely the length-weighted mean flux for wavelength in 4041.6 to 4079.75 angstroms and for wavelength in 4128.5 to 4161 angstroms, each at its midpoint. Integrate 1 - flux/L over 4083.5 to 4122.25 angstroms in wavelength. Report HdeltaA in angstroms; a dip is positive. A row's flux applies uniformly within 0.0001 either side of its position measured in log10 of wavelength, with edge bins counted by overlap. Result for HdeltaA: -0.4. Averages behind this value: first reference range 5.05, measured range 5.27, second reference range 5.39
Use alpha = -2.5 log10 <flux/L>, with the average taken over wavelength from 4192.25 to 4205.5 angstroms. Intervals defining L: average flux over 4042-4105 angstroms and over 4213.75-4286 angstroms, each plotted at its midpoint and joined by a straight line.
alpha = 0.05 mag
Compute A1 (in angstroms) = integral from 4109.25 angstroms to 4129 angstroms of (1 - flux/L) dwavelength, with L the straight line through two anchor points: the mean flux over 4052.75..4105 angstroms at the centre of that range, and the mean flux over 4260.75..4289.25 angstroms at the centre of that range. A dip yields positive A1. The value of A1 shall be 0.2 angstroms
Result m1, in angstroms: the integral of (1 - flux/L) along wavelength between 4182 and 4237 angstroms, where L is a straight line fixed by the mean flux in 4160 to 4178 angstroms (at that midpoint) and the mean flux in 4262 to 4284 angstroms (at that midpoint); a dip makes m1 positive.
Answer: 1.9 angstroms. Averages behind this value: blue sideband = 5.4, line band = 5.35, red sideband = 5.75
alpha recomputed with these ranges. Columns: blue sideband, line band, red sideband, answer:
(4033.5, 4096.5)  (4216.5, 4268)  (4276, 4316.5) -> -0.08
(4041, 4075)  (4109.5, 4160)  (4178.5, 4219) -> -0.03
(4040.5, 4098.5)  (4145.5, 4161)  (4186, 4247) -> 0.04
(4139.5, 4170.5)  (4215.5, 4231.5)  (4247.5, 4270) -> 0.03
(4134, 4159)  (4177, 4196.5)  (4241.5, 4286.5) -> 0.06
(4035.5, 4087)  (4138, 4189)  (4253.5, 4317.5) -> -0.01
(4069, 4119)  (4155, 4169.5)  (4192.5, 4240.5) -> -0.02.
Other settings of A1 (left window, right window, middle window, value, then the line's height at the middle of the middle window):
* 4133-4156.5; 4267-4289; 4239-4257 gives 0.3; 5.58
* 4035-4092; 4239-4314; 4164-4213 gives -0.1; 5.28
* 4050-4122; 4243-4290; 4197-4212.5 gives 0.2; 5.48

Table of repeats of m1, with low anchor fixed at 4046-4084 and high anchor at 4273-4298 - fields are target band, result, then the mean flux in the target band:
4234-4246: -0.6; 5.64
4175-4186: 0.5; 5.03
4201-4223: -0.8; 5.51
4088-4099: -0.8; 5.53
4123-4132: -0.5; 5.49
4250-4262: -0.2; 5.45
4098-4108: 0.6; 4.84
